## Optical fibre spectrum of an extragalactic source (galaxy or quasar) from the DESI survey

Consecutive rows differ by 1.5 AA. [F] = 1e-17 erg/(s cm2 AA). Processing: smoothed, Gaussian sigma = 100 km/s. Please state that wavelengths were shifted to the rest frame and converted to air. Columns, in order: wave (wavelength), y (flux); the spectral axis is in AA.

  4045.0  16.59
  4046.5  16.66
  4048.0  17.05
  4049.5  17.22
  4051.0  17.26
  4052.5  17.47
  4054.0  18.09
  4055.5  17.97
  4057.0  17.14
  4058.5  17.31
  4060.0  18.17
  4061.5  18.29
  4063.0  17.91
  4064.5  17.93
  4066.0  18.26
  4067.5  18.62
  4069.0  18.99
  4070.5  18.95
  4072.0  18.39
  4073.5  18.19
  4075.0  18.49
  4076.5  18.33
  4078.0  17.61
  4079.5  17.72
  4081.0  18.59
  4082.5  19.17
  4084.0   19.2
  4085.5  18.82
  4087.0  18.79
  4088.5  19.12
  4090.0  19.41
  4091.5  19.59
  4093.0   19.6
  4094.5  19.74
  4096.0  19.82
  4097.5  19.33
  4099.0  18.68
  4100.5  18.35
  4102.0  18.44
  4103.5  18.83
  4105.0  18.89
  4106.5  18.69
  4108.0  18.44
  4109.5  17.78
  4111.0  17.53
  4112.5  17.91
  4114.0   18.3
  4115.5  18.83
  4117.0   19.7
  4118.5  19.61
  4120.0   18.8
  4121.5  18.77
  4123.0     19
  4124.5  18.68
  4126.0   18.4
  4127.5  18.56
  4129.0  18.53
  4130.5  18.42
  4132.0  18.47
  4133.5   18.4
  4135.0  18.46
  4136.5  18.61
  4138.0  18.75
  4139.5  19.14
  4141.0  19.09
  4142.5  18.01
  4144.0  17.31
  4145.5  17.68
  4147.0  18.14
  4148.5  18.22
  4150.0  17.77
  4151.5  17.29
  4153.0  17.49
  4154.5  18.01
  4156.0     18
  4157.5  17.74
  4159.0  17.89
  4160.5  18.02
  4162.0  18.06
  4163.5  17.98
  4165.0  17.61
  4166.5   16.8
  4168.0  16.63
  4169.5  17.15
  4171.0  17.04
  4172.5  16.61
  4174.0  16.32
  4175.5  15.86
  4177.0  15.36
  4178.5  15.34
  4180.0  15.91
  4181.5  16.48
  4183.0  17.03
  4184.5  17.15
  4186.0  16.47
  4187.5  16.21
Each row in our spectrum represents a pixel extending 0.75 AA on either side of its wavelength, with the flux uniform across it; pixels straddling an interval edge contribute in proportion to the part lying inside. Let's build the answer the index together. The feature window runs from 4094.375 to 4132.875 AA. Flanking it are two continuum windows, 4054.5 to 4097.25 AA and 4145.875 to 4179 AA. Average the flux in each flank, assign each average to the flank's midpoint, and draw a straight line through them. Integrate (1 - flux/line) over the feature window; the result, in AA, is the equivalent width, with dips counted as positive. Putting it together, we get -1.5 AA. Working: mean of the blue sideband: 18.6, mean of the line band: 18.7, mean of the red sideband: 17.3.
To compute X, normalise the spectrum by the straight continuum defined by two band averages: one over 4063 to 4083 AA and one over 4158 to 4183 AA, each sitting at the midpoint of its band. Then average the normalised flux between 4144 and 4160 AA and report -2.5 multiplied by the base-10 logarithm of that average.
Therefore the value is -0.04 mag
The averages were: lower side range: 18.4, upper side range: 16.8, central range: 17.8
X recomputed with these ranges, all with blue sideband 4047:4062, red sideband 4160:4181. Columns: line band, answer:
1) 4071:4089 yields -0.07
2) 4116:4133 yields -0.11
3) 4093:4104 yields -0.11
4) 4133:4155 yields -0.08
